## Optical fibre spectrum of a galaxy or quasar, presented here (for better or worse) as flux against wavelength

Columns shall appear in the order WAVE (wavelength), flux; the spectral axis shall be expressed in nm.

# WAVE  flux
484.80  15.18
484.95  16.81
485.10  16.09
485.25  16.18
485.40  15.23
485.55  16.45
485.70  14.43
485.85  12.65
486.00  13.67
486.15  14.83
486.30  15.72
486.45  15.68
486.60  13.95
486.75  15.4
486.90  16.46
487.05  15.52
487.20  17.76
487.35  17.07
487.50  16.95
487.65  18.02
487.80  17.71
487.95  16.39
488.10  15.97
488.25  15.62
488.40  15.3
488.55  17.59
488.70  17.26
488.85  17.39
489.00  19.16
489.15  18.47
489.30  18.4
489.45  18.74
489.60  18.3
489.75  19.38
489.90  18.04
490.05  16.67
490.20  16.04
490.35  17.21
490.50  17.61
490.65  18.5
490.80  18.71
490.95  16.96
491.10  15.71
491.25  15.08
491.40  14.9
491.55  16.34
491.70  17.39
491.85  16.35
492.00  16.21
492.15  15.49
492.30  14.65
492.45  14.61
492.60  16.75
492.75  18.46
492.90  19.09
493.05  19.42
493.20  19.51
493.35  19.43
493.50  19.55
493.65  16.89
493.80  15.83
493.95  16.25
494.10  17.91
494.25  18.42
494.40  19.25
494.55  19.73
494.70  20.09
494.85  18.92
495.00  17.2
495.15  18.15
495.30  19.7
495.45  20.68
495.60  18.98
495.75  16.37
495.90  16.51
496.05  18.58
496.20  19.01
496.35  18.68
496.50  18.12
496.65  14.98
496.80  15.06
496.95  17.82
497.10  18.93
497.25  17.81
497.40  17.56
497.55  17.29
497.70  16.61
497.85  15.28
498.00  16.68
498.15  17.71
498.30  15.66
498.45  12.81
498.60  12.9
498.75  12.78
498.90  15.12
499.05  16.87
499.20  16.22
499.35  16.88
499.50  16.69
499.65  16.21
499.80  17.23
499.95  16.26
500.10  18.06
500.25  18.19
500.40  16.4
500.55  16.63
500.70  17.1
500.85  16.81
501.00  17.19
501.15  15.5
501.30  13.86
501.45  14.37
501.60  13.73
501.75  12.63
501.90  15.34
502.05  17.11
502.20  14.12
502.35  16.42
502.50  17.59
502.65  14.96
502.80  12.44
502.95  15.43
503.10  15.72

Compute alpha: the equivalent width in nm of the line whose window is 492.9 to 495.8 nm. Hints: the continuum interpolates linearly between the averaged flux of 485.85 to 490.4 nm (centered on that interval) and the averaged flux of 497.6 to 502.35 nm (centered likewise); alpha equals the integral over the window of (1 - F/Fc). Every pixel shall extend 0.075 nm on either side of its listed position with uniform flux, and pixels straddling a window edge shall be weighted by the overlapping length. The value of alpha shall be -0.415 nm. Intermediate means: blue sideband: 16.8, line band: 18.6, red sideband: 15.8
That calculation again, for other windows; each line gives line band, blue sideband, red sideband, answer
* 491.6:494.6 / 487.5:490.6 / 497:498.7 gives -0.111 nm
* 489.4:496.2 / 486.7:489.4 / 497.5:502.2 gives -0.456 nm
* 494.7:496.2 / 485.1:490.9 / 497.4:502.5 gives -0.211 nm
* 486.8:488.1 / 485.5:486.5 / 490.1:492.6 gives -0.149 nm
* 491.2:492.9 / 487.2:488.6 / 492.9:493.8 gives 0.194 nm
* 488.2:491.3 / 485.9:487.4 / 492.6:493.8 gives -0.093 nm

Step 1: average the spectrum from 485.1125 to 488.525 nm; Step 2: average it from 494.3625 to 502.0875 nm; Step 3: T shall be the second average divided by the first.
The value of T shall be 1.1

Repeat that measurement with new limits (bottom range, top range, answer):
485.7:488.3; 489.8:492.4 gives 1.05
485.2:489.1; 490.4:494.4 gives 1.07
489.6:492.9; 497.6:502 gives 0.94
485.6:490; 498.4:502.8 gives 0.94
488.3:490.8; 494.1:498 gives 1.01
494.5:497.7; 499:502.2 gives 0.89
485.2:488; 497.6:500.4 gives 1.02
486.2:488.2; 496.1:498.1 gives 1.06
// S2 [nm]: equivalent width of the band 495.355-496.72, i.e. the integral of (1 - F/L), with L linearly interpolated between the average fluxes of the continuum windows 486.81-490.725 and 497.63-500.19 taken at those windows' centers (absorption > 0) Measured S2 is -0.144 nm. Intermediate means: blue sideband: 17.4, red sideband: 15.9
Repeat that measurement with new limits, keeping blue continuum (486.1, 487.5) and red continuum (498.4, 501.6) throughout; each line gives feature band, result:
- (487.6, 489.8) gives -0.229 nm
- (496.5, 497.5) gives -0.077 nm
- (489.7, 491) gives -0.144 nm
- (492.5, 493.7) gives -0.204 nm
